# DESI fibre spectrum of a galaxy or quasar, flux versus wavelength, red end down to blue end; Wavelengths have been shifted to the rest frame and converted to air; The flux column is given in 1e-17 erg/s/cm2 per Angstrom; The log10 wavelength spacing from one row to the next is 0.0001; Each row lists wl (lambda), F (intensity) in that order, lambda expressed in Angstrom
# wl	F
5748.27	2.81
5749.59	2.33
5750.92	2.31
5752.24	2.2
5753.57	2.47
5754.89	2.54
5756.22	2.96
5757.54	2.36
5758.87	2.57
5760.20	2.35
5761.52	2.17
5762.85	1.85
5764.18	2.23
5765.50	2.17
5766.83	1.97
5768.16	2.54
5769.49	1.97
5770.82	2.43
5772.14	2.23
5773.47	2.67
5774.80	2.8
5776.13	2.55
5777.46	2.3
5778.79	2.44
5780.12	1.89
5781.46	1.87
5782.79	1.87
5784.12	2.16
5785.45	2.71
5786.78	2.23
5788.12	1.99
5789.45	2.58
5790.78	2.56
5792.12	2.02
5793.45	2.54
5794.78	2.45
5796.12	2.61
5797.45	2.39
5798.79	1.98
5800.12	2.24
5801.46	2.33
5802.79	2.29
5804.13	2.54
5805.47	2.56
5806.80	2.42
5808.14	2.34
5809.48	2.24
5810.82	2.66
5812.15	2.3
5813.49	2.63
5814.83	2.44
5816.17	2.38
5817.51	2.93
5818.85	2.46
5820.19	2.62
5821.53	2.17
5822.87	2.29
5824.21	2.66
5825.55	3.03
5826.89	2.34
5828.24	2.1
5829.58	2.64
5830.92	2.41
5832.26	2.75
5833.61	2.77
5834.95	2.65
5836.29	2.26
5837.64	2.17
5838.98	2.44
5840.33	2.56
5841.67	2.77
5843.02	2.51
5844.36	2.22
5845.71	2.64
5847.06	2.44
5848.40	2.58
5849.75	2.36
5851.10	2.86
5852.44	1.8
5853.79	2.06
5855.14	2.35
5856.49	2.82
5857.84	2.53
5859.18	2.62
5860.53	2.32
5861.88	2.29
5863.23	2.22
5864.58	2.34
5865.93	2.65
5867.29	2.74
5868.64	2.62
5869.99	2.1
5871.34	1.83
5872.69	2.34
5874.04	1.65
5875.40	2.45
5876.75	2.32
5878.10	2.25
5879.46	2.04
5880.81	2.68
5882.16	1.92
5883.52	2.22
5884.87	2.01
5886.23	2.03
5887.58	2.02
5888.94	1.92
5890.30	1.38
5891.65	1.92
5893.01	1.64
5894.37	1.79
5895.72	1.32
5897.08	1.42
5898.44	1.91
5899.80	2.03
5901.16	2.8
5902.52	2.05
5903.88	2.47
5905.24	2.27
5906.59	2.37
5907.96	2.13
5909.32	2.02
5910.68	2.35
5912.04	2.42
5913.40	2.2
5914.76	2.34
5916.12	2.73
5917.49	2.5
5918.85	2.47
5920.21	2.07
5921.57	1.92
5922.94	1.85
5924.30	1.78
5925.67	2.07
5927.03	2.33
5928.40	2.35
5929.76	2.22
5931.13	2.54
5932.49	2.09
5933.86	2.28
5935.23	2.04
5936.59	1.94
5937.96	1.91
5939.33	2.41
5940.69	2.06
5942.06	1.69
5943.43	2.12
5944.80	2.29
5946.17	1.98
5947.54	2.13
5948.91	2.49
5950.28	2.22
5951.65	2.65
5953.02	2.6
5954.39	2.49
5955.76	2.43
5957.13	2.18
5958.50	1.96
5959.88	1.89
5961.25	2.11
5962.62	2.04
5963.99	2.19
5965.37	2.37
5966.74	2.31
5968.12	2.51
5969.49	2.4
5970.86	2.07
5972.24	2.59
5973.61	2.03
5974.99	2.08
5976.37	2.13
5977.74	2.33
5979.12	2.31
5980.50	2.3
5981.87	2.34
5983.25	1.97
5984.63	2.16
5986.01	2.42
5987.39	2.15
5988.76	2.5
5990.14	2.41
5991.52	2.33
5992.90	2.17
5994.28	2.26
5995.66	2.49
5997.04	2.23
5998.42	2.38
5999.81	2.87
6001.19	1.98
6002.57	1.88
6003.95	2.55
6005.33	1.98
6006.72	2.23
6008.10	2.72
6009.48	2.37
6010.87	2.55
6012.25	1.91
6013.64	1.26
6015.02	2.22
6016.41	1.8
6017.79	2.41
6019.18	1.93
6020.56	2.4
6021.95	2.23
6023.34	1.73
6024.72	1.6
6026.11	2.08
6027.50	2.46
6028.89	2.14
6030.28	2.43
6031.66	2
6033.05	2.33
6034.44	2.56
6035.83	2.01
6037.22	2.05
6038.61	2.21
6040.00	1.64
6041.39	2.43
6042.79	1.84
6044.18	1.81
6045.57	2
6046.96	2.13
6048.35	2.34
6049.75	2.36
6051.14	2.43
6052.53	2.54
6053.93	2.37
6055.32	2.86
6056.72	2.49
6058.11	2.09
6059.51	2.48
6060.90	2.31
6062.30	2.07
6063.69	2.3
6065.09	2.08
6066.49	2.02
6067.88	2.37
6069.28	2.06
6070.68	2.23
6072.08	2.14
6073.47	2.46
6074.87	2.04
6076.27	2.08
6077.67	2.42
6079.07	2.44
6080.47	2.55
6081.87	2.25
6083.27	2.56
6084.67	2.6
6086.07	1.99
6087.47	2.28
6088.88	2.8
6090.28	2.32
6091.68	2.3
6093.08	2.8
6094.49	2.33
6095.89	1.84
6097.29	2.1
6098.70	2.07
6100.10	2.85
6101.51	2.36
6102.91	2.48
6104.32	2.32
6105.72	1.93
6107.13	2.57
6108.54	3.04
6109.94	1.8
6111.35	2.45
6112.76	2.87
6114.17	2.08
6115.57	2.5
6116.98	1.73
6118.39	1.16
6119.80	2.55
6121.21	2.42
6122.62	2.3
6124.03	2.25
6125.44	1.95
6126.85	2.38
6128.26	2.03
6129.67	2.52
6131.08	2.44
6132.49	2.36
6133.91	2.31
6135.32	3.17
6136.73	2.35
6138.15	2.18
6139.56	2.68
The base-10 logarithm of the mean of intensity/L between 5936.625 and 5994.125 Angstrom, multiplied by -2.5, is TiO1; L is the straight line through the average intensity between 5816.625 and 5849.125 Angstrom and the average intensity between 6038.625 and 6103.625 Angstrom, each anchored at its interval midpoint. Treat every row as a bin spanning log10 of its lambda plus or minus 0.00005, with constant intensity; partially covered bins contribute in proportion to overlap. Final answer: 0.07 mag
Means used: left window 2.52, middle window 2.23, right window 2.29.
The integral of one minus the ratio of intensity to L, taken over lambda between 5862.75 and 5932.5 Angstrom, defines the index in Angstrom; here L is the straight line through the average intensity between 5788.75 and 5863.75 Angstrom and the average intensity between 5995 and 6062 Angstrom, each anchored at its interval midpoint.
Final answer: 6.1 Angstrom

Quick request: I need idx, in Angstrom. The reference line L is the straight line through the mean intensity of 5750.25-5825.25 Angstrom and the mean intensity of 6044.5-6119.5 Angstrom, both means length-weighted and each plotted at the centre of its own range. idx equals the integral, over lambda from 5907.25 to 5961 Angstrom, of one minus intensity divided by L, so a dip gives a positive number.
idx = 2.93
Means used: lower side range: 2.37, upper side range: 2.3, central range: 2.21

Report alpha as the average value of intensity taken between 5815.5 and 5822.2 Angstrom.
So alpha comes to 2.51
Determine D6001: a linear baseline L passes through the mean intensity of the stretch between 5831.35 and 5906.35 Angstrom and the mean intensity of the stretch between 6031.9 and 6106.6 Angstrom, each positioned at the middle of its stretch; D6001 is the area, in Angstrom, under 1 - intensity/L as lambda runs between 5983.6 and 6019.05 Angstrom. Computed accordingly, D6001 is 0.45 Angstrom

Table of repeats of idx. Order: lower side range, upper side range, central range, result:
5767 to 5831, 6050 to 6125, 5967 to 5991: 0.7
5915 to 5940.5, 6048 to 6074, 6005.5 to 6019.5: 0.8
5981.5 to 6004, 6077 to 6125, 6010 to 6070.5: 3.6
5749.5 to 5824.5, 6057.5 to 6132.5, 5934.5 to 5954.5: 1.1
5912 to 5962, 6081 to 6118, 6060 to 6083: 0.7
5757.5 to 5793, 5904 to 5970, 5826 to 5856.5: -2.7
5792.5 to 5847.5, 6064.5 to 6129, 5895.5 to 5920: 1.9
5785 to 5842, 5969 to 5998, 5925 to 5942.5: 1.3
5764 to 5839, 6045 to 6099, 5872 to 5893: 2.7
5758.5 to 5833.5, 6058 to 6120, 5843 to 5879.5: 0.0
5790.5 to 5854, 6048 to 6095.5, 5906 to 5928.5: 1.7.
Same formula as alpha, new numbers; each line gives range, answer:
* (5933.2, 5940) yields 2.11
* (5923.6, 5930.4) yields 2.15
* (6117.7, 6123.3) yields 2.11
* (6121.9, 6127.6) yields 2.22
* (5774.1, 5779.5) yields 2.52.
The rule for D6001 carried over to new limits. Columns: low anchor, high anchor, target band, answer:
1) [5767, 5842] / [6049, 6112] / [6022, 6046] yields 2.73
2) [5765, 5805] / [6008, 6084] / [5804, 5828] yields -2.01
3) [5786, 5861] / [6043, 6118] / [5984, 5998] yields 0.24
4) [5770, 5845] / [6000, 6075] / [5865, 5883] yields 0.58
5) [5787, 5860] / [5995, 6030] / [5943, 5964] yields 0.23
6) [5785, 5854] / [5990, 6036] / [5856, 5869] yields -0.65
